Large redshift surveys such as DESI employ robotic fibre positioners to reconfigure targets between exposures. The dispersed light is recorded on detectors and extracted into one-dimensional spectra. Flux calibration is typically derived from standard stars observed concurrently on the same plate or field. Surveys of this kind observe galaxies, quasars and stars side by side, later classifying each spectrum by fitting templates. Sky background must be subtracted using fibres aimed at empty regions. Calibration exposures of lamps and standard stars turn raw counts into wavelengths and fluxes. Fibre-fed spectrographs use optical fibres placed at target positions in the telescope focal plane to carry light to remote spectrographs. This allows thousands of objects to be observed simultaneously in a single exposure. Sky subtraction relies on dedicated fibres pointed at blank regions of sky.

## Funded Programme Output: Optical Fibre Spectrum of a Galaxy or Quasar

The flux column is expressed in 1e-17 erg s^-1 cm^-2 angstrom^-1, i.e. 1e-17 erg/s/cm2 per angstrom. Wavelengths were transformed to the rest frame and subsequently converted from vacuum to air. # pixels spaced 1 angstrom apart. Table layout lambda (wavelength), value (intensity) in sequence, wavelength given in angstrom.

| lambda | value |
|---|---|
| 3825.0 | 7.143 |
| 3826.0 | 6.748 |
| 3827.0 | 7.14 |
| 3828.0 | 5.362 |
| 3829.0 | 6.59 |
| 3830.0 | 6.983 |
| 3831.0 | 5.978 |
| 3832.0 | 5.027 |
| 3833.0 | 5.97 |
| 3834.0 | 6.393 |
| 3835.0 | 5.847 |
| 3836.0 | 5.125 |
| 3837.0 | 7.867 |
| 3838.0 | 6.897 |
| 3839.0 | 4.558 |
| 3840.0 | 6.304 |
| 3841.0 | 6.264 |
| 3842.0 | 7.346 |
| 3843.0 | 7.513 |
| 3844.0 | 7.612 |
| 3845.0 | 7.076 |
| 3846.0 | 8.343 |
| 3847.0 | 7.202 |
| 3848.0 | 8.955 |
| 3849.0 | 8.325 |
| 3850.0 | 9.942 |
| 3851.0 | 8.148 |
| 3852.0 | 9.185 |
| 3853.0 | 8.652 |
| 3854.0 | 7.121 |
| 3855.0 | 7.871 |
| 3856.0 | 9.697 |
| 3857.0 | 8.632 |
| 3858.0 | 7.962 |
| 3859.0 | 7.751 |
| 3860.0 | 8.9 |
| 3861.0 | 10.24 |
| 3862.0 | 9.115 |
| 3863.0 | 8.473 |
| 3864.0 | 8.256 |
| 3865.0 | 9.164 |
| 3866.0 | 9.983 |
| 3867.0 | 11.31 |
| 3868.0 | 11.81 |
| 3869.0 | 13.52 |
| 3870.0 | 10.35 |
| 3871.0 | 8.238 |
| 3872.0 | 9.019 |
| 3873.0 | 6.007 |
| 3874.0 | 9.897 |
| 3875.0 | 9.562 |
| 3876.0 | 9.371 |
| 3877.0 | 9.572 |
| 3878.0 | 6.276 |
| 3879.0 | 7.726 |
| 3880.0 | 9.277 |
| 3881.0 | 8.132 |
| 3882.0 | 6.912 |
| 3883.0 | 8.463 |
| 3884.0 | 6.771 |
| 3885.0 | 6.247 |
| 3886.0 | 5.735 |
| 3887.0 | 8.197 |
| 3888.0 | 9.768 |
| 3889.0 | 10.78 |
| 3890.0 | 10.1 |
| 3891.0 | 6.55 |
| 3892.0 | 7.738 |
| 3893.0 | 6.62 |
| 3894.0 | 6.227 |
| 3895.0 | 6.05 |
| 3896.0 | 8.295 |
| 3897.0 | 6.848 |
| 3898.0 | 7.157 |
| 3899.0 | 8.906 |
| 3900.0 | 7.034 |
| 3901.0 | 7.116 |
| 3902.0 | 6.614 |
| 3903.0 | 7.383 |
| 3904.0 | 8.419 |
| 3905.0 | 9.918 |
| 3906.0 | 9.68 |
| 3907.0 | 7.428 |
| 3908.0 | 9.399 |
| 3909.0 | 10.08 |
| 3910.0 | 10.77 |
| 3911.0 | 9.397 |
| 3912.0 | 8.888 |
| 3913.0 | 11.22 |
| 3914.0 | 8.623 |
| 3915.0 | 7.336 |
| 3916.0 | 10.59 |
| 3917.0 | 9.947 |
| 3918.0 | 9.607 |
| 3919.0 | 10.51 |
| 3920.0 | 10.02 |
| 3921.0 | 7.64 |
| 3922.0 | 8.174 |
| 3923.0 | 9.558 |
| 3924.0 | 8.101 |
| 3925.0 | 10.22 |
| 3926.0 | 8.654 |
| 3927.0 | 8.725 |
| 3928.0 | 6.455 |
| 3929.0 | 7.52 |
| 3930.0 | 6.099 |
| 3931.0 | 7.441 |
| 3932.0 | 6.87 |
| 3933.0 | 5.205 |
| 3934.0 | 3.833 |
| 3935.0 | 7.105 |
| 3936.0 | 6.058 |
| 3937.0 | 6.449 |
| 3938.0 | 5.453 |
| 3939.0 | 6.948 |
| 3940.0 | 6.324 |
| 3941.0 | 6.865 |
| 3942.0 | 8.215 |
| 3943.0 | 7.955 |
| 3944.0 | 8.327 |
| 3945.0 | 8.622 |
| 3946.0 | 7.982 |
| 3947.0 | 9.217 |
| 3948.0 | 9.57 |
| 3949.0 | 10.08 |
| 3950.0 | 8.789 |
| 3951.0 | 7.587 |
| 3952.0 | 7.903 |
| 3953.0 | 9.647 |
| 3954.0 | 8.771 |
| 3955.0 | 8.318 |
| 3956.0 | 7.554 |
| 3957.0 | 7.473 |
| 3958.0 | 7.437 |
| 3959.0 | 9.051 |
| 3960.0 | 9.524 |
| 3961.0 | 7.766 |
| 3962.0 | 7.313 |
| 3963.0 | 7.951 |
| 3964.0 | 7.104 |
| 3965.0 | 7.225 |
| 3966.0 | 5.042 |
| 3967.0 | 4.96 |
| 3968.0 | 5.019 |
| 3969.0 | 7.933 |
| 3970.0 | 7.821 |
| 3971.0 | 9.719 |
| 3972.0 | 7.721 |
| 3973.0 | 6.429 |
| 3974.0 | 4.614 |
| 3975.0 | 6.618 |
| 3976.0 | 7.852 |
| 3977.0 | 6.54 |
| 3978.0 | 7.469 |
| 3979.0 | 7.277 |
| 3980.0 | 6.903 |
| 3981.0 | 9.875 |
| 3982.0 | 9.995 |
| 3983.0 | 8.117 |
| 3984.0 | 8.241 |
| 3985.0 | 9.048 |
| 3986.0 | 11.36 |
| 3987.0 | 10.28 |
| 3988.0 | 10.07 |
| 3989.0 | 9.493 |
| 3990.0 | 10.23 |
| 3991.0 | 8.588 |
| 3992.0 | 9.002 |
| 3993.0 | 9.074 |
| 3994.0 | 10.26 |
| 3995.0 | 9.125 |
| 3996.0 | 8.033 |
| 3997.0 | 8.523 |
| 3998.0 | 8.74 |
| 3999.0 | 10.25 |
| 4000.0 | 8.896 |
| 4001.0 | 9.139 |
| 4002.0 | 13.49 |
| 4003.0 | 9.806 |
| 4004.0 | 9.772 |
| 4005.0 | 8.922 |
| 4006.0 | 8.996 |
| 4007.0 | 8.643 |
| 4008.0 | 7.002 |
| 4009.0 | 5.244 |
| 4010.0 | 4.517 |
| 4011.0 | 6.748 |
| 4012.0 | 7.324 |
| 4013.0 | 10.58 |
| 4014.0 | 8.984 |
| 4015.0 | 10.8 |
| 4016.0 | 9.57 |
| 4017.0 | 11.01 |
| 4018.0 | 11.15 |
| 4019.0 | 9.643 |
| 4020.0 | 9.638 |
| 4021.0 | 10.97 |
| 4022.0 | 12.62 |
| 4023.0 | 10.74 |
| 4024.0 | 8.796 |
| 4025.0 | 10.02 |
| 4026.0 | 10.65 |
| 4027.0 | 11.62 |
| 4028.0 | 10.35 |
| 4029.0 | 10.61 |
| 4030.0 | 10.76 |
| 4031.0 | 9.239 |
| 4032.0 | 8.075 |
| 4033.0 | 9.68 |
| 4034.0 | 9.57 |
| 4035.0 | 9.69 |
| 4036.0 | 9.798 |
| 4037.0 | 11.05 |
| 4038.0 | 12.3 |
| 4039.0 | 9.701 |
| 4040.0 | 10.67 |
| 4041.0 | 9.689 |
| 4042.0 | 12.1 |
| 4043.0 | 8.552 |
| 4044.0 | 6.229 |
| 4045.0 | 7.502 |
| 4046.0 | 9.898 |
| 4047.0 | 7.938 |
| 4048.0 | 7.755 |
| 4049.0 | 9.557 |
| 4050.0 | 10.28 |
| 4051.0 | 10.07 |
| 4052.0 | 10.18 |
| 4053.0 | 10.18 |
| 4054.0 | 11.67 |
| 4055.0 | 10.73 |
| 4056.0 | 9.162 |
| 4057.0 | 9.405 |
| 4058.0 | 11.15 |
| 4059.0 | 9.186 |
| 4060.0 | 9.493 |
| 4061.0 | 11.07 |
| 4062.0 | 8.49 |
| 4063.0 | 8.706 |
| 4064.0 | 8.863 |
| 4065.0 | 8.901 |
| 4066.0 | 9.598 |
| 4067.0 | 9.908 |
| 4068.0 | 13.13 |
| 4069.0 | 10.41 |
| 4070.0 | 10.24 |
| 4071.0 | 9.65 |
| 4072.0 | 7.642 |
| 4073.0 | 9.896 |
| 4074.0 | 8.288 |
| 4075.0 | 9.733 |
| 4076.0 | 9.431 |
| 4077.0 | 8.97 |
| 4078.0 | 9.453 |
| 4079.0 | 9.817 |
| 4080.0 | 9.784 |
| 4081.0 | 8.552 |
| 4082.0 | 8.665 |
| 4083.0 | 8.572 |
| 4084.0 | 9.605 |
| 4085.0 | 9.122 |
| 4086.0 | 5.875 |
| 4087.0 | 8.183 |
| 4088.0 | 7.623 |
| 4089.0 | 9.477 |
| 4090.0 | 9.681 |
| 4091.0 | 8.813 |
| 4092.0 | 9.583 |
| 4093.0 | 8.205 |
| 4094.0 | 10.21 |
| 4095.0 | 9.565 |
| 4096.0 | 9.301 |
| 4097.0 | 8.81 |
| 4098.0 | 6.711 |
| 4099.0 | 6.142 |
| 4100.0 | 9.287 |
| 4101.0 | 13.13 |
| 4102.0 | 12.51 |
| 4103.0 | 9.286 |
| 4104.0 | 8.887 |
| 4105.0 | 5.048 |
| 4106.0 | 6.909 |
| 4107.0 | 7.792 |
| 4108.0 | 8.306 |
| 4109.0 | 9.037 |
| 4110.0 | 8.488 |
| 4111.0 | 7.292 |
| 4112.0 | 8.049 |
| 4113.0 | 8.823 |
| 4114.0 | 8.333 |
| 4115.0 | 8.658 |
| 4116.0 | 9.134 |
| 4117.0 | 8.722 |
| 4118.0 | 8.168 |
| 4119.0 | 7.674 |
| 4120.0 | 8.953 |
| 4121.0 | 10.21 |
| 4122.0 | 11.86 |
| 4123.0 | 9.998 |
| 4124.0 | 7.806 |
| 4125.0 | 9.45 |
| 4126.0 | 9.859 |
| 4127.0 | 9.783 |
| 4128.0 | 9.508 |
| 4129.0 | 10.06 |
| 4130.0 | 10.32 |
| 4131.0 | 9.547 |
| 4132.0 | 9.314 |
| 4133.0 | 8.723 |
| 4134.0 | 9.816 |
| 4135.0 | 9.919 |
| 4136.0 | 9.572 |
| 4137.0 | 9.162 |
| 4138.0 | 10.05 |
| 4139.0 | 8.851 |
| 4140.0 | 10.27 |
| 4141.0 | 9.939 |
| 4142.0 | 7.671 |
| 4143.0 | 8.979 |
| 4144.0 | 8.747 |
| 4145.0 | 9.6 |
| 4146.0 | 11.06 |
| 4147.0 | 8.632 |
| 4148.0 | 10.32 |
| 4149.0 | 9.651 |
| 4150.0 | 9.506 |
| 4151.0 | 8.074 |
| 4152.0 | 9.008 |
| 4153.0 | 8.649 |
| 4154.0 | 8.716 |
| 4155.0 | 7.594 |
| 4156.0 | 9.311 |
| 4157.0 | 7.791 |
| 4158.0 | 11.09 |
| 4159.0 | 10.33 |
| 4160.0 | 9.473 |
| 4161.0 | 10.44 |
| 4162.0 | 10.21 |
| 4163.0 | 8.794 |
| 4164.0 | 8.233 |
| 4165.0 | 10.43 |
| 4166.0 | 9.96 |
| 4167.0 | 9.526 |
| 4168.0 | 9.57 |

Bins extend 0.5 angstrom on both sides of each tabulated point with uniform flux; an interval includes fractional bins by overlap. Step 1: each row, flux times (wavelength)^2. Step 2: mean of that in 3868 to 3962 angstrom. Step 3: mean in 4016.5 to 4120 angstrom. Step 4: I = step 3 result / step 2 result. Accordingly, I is 1.2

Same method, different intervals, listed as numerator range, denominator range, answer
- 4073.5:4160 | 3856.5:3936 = 1.20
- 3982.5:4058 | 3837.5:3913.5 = 1.23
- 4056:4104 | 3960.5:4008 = 1.16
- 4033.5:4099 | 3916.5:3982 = 1.29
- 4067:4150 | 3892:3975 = 1.27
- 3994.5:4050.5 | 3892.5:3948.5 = 1.24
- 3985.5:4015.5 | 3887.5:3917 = 1.12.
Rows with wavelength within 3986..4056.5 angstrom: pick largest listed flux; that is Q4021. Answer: 13.49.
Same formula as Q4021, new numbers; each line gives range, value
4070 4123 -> 13.13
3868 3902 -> 13.52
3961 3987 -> 11.36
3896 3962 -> 11.22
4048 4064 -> 11.67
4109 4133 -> 11.86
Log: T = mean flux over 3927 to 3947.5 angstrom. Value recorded 6.99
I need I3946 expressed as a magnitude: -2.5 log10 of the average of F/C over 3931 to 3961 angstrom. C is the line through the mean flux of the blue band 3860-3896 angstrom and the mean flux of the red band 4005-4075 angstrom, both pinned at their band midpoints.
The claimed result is 0.17 mag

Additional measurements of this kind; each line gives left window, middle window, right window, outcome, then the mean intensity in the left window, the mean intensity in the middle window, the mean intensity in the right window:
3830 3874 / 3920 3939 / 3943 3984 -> 0.09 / 8.1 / 7.27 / 7.83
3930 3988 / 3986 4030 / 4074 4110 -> -0.17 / 7.67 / 9.52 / 8.85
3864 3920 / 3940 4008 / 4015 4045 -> 0.14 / 8.67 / 8.39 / 10.1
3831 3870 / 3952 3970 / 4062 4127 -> 0.13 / 8.12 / 7.55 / 9.01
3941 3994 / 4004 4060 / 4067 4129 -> -0.12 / 8.17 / 9.58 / 9.03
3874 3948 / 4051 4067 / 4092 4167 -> -0.12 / 8.07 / 9.8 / 9.16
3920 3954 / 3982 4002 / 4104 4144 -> -0.16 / 7.73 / 9.41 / 8.97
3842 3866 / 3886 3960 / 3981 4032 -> 0.10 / 8.45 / 8.15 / 9.48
